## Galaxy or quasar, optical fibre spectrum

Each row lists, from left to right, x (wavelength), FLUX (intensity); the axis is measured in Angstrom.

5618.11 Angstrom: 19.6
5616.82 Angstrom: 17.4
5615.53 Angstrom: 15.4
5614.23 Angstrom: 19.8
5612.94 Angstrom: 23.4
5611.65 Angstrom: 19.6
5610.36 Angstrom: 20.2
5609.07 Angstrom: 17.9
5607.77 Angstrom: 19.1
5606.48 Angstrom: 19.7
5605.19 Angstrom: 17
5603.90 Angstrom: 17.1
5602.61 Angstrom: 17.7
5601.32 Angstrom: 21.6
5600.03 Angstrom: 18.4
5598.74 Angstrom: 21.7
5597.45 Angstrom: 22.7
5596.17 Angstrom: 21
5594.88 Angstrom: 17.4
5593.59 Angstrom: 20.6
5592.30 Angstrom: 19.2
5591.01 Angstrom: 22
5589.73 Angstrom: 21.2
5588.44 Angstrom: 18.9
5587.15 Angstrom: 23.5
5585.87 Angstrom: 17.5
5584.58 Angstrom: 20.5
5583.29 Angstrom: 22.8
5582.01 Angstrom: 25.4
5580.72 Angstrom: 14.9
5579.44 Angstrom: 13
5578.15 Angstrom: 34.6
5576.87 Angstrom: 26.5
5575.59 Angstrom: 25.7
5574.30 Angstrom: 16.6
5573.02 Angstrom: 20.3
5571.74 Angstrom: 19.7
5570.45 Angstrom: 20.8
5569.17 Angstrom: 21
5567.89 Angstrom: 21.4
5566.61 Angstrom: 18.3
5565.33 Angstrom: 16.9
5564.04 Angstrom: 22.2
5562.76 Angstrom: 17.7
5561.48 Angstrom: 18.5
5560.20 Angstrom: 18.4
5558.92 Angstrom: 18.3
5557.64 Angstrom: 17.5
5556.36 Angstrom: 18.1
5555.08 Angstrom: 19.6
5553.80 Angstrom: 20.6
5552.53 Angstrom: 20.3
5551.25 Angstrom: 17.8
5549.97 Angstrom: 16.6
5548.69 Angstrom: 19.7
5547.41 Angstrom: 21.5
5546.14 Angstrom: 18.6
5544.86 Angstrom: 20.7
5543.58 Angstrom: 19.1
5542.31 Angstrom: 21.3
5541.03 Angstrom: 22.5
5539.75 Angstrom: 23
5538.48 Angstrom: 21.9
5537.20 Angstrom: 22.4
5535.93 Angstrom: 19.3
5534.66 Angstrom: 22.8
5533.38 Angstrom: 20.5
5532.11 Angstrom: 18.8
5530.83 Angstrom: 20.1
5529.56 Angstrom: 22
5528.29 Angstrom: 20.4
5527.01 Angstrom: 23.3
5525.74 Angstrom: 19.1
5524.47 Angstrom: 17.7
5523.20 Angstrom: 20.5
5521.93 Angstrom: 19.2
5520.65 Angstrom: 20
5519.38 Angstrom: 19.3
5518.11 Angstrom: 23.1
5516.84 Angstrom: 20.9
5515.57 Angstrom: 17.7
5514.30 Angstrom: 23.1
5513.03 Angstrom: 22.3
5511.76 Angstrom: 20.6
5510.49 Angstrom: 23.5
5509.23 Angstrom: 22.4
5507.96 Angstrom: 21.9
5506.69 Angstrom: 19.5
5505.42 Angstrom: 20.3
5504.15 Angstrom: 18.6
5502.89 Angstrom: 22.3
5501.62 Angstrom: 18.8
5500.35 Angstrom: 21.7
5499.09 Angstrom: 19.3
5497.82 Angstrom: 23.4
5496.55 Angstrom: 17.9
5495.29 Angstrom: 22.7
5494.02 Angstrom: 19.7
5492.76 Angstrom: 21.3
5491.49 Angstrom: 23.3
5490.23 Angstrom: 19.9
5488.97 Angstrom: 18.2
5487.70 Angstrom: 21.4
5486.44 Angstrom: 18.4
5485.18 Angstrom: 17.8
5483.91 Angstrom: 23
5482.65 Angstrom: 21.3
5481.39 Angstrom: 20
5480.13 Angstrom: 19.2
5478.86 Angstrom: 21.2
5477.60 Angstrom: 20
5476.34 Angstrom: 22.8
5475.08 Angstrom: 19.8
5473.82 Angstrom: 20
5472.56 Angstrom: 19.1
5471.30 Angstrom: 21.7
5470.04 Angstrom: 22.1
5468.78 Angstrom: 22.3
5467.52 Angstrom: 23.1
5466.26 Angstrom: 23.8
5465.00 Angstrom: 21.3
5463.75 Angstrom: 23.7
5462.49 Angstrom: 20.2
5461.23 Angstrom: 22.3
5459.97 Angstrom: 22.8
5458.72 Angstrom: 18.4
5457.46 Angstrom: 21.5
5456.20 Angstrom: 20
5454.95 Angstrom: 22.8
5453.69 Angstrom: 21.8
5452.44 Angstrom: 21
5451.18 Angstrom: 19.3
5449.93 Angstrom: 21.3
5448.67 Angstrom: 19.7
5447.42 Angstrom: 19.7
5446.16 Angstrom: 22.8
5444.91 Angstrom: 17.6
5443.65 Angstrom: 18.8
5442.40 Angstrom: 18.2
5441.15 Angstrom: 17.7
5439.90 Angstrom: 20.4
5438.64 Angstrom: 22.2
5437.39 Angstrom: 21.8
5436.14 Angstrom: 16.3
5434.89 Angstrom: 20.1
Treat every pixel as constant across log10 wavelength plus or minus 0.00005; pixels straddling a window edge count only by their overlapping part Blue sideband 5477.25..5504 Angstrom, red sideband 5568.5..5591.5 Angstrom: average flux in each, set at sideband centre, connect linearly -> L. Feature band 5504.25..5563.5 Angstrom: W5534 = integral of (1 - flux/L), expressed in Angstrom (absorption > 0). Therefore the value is 1.9 Angstrom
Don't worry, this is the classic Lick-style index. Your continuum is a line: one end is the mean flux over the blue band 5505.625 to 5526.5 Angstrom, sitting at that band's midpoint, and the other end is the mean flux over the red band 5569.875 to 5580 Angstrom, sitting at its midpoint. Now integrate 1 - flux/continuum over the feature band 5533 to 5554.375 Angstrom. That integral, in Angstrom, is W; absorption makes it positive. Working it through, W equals 0.9 Angstrom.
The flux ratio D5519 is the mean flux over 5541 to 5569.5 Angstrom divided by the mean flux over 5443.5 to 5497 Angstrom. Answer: 0.93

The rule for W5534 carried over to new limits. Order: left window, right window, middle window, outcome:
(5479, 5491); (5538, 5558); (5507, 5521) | -0.95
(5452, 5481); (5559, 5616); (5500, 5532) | 0.26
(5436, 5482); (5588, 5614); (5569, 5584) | -1.35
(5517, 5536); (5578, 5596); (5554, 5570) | 1.08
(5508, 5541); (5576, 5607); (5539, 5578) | 1.25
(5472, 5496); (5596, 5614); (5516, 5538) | -0.34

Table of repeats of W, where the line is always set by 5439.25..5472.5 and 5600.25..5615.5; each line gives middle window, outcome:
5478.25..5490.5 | 0.3 Angstrom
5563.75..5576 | -0.3 Angstrom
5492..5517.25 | -0.7 Angstrom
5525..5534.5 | -0.3 Angstrom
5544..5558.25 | 0.5 Angstrom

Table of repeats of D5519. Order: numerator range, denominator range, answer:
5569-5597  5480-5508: 1.03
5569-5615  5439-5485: 0.98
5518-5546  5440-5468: 0.99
